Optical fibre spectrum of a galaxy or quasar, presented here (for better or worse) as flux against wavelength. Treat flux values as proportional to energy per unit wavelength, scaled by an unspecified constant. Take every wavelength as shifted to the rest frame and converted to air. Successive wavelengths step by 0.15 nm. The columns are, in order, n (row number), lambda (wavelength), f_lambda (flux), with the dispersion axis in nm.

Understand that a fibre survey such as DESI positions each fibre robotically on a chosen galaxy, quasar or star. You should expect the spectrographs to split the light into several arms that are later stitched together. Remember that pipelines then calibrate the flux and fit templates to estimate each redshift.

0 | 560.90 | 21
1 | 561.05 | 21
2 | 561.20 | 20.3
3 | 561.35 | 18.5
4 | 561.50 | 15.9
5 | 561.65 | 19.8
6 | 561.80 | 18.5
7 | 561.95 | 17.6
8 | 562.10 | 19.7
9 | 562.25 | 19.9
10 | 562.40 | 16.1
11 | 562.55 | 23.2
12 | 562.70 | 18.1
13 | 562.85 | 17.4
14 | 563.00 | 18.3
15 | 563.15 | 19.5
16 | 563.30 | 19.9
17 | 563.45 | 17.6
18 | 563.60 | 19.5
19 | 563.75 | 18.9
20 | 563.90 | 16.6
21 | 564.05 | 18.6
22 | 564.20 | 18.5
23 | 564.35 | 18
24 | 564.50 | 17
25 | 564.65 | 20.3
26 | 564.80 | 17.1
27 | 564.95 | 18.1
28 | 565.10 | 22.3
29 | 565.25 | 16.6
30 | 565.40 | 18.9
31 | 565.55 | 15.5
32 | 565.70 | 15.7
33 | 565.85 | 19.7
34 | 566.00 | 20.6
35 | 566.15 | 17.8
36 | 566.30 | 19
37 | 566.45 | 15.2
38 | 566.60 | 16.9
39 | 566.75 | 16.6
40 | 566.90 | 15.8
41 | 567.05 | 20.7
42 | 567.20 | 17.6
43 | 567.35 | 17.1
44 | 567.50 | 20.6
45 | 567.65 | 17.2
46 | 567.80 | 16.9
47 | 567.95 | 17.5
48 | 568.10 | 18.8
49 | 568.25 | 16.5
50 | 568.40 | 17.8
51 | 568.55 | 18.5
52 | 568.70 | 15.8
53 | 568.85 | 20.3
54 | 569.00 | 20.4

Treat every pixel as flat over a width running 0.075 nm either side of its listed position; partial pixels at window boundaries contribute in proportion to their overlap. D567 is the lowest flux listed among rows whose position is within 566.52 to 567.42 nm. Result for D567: 15.8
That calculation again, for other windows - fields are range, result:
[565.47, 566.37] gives 15.5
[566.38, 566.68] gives 15.2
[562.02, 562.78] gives 16.1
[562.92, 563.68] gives 17.6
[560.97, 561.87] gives 15.9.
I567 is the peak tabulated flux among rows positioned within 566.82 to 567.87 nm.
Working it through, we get 20.7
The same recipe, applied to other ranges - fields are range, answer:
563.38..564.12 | 19.5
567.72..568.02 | 17.5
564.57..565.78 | 22.3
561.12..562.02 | 20.3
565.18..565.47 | 18.9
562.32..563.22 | 23.2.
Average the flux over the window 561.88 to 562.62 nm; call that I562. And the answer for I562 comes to 19.3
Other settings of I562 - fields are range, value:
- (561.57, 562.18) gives 18.9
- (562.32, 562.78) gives 19.1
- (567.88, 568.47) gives 17.7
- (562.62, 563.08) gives 18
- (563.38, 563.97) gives 18.2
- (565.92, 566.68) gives 17.9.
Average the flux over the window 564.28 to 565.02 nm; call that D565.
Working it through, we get 18.1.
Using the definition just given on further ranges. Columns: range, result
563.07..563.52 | 19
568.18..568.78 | 17.2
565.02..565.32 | 19.5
